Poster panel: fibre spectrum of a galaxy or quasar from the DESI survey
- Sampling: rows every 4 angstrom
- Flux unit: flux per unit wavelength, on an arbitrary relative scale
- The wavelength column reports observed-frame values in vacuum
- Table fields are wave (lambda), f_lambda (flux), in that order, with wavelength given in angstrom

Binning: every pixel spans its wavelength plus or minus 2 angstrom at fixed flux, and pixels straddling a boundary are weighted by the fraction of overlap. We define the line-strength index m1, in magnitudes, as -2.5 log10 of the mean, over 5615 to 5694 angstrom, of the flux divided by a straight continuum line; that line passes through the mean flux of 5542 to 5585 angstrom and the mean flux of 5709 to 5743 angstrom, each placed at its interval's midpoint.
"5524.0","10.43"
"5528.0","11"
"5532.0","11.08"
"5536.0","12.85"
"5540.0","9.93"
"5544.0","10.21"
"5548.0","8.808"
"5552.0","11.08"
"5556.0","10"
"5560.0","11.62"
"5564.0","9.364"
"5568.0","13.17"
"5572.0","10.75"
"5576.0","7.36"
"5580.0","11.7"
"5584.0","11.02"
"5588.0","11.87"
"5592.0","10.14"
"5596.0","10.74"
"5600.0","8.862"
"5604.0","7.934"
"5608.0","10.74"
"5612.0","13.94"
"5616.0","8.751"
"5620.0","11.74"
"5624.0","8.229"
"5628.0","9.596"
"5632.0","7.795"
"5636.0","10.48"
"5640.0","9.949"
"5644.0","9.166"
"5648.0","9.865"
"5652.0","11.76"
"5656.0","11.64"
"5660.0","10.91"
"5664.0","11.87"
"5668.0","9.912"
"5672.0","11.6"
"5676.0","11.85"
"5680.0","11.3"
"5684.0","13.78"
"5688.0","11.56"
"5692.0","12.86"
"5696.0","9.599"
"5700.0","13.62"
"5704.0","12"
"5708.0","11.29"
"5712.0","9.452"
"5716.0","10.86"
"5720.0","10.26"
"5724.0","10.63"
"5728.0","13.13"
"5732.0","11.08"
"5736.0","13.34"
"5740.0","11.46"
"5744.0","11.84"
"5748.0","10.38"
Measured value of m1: 0.018 mag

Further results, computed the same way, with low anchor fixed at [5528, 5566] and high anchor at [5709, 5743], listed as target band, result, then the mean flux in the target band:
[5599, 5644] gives 0.11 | 9.81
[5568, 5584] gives 0.02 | 10.5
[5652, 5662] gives -0.03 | 11.4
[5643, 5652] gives 0.10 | 10.1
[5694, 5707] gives -0.05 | 11.7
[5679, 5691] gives -0.11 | 12.3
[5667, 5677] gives -0.01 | 11.2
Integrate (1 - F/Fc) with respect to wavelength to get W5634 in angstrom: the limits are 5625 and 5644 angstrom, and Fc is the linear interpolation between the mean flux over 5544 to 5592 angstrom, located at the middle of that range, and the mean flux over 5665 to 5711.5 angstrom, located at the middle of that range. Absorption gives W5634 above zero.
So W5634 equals 3.1 angstrom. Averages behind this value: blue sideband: 10.6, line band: 9.36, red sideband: 11.7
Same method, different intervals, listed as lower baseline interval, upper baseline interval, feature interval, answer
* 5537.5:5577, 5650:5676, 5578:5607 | 0.9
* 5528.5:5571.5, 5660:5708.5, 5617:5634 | 3.0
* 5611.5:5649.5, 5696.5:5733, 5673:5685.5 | -1.8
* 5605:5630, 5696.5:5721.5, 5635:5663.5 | 0.2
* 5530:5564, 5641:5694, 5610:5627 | 0.7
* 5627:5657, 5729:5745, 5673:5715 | -2.4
